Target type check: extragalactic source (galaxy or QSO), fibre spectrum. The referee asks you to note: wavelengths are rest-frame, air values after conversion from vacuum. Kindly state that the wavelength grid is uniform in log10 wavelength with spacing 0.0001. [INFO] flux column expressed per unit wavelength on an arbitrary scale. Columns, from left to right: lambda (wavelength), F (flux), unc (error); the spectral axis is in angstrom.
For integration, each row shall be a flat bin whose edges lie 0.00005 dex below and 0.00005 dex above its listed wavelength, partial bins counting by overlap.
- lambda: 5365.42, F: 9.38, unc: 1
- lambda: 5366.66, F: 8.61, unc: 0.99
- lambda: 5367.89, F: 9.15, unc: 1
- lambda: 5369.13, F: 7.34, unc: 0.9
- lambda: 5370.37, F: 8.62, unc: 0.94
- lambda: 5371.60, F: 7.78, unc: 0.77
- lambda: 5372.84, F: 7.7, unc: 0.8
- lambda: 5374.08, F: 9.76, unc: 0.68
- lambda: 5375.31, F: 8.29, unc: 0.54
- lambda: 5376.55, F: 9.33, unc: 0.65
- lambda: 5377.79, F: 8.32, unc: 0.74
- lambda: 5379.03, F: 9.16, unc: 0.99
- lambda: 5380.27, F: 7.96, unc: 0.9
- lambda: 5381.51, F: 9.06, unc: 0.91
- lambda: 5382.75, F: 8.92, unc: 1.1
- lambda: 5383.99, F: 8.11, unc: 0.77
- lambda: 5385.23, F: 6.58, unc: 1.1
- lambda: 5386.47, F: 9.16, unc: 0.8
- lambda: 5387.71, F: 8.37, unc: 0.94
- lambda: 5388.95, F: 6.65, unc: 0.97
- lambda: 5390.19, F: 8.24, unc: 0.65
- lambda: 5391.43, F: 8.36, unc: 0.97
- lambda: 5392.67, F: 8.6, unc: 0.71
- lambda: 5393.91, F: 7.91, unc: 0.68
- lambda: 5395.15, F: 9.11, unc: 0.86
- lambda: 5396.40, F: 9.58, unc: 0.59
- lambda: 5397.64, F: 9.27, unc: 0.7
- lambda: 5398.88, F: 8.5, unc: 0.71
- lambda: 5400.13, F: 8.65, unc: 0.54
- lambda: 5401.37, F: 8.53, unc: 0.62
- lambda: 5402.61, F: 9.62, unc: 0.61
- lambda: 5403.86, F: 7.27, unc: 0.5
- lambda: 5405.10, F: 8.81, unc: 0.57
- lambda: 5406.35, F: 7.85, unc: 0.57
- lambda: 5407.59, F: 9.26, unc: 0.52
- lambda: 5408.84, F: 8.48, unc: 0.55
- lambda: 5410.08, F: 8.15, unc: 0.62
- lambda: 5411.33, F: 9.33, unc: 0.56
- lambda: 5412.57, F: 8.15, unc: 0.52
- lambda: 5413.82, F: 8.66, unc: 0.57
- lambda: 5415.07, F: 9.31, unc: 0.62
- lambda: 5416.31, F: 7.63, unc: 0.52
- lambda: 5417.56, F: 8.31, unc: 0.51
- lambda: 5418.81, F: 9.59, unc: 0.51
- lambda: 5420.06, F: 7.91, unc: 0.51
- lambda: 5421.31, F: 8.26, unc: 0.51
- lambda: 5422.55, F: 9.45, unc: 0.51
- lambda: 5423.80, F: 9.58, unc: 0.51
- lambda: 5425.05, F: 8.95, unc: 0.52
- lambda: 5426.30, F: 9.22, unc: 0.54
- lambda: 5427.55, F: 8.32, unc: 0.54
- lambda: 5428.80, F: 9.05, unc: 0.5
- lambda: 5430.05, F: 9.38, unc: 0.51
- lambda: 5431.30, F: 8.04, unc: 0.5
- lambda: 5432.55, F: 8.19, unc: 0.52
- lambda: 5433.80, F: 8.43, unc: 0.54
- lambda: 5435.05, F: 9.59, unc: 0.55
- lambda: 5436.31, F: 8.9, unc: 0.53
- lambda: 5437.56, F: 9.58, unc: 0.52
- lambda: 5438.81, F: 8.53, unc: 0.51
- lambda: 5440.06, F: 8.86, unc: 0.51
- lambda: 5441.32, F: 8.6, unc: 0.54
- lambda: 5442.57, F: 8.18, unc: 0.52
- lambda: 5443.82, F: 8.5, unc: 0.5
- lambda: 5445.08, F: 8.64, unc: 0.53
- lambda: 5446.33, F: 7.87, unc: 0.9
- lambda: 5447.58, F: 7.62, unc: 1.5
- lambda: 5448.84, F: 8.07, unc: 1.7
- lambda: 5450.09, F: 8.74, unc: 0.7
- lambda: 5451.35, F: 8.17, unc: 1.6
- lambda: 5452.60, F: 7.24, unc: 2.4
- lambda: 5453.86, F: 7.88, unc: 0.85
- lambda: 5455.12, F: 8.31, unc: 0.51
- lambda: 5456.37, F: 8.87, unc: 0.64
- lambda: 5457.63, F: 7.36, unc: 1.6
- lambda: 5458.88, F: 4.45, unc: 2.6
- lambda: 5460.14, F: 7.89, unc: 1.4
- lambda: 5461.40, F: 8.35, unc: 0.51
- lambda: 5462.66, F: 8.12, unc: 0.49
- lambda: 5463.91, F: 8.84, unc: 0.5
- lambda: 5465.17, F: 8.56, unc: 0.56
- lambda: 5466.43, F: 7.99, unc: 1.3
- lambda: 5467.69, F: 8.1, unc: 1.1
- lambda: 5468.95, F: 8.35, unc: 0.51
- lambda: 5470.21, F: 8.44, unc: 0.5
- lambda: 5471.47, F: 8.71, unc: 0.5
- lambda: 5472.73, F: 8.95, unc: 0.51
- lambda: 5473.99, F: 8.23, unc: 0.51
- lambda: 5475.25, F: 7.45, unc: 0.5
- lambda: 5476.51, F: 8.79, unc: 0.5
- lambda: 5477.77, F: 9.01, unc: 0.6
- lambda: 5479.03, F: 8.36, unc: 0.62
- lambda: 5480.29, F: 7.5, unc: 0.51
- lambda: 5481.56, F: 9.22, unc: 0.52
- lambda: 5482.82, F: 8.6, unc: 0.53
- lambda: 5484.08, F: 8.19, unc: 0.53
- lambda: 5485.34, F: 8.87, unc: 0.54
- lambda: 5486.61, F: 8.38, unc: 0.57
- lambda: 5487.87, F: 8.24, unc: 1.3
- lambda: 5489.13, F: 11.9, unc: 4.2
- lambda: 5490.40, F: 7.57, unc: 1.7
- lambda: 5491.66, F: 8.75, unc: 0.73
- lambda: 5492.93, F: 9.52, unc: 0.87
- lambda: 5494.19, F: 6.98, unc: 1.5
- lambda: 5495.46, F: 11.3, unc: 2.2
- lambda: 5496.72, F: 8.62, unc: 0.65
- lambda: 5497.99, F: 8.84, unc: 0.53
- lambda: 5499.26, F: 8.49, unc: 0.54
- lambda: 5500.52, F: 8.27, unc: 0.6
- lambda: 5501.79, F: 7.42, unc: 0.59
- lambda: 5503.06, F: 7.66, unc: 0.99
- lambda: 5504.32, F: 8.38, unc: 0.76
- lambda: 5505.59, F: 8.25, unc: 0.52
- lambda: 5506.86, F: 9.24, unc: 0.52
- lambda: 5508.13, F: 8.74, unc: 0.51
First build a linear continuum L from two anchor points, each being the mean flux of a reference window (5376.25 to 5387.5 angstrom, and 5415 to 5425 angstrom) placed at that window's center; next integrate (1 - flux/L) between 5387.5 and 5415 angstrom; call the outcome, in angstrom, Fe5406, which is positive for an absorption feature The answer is 0.25 angstrom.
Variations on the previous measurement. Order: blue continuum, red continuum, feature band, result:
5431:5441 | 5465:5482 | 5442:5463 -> 1.7 angstrom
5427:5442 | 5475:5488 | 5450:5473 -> 1.5 angstrom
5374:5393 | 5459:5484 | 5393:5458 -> -1.8 angstrom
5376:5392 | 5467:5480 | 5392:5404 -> -0.6 angstrom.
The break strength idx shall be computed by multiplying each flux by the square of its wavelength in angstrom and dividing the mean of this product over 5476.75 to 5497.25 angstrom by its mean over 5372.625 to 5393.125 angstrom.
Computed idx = 1.09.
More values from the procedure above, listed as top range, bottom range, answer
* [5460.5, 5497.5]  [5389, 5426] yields 1.02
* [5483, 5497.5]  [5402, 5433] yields 1.06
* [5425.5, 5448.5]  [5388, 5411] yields 1.03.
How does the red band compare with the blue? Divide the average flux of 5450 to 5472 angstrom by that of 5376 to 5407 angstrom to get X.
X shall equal 0.94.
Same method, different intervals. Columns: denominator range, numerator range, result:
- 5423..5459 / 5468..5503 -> 1.02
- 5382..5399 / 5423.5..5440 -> 1.06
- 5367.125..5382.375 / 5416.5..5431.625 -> 1.03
